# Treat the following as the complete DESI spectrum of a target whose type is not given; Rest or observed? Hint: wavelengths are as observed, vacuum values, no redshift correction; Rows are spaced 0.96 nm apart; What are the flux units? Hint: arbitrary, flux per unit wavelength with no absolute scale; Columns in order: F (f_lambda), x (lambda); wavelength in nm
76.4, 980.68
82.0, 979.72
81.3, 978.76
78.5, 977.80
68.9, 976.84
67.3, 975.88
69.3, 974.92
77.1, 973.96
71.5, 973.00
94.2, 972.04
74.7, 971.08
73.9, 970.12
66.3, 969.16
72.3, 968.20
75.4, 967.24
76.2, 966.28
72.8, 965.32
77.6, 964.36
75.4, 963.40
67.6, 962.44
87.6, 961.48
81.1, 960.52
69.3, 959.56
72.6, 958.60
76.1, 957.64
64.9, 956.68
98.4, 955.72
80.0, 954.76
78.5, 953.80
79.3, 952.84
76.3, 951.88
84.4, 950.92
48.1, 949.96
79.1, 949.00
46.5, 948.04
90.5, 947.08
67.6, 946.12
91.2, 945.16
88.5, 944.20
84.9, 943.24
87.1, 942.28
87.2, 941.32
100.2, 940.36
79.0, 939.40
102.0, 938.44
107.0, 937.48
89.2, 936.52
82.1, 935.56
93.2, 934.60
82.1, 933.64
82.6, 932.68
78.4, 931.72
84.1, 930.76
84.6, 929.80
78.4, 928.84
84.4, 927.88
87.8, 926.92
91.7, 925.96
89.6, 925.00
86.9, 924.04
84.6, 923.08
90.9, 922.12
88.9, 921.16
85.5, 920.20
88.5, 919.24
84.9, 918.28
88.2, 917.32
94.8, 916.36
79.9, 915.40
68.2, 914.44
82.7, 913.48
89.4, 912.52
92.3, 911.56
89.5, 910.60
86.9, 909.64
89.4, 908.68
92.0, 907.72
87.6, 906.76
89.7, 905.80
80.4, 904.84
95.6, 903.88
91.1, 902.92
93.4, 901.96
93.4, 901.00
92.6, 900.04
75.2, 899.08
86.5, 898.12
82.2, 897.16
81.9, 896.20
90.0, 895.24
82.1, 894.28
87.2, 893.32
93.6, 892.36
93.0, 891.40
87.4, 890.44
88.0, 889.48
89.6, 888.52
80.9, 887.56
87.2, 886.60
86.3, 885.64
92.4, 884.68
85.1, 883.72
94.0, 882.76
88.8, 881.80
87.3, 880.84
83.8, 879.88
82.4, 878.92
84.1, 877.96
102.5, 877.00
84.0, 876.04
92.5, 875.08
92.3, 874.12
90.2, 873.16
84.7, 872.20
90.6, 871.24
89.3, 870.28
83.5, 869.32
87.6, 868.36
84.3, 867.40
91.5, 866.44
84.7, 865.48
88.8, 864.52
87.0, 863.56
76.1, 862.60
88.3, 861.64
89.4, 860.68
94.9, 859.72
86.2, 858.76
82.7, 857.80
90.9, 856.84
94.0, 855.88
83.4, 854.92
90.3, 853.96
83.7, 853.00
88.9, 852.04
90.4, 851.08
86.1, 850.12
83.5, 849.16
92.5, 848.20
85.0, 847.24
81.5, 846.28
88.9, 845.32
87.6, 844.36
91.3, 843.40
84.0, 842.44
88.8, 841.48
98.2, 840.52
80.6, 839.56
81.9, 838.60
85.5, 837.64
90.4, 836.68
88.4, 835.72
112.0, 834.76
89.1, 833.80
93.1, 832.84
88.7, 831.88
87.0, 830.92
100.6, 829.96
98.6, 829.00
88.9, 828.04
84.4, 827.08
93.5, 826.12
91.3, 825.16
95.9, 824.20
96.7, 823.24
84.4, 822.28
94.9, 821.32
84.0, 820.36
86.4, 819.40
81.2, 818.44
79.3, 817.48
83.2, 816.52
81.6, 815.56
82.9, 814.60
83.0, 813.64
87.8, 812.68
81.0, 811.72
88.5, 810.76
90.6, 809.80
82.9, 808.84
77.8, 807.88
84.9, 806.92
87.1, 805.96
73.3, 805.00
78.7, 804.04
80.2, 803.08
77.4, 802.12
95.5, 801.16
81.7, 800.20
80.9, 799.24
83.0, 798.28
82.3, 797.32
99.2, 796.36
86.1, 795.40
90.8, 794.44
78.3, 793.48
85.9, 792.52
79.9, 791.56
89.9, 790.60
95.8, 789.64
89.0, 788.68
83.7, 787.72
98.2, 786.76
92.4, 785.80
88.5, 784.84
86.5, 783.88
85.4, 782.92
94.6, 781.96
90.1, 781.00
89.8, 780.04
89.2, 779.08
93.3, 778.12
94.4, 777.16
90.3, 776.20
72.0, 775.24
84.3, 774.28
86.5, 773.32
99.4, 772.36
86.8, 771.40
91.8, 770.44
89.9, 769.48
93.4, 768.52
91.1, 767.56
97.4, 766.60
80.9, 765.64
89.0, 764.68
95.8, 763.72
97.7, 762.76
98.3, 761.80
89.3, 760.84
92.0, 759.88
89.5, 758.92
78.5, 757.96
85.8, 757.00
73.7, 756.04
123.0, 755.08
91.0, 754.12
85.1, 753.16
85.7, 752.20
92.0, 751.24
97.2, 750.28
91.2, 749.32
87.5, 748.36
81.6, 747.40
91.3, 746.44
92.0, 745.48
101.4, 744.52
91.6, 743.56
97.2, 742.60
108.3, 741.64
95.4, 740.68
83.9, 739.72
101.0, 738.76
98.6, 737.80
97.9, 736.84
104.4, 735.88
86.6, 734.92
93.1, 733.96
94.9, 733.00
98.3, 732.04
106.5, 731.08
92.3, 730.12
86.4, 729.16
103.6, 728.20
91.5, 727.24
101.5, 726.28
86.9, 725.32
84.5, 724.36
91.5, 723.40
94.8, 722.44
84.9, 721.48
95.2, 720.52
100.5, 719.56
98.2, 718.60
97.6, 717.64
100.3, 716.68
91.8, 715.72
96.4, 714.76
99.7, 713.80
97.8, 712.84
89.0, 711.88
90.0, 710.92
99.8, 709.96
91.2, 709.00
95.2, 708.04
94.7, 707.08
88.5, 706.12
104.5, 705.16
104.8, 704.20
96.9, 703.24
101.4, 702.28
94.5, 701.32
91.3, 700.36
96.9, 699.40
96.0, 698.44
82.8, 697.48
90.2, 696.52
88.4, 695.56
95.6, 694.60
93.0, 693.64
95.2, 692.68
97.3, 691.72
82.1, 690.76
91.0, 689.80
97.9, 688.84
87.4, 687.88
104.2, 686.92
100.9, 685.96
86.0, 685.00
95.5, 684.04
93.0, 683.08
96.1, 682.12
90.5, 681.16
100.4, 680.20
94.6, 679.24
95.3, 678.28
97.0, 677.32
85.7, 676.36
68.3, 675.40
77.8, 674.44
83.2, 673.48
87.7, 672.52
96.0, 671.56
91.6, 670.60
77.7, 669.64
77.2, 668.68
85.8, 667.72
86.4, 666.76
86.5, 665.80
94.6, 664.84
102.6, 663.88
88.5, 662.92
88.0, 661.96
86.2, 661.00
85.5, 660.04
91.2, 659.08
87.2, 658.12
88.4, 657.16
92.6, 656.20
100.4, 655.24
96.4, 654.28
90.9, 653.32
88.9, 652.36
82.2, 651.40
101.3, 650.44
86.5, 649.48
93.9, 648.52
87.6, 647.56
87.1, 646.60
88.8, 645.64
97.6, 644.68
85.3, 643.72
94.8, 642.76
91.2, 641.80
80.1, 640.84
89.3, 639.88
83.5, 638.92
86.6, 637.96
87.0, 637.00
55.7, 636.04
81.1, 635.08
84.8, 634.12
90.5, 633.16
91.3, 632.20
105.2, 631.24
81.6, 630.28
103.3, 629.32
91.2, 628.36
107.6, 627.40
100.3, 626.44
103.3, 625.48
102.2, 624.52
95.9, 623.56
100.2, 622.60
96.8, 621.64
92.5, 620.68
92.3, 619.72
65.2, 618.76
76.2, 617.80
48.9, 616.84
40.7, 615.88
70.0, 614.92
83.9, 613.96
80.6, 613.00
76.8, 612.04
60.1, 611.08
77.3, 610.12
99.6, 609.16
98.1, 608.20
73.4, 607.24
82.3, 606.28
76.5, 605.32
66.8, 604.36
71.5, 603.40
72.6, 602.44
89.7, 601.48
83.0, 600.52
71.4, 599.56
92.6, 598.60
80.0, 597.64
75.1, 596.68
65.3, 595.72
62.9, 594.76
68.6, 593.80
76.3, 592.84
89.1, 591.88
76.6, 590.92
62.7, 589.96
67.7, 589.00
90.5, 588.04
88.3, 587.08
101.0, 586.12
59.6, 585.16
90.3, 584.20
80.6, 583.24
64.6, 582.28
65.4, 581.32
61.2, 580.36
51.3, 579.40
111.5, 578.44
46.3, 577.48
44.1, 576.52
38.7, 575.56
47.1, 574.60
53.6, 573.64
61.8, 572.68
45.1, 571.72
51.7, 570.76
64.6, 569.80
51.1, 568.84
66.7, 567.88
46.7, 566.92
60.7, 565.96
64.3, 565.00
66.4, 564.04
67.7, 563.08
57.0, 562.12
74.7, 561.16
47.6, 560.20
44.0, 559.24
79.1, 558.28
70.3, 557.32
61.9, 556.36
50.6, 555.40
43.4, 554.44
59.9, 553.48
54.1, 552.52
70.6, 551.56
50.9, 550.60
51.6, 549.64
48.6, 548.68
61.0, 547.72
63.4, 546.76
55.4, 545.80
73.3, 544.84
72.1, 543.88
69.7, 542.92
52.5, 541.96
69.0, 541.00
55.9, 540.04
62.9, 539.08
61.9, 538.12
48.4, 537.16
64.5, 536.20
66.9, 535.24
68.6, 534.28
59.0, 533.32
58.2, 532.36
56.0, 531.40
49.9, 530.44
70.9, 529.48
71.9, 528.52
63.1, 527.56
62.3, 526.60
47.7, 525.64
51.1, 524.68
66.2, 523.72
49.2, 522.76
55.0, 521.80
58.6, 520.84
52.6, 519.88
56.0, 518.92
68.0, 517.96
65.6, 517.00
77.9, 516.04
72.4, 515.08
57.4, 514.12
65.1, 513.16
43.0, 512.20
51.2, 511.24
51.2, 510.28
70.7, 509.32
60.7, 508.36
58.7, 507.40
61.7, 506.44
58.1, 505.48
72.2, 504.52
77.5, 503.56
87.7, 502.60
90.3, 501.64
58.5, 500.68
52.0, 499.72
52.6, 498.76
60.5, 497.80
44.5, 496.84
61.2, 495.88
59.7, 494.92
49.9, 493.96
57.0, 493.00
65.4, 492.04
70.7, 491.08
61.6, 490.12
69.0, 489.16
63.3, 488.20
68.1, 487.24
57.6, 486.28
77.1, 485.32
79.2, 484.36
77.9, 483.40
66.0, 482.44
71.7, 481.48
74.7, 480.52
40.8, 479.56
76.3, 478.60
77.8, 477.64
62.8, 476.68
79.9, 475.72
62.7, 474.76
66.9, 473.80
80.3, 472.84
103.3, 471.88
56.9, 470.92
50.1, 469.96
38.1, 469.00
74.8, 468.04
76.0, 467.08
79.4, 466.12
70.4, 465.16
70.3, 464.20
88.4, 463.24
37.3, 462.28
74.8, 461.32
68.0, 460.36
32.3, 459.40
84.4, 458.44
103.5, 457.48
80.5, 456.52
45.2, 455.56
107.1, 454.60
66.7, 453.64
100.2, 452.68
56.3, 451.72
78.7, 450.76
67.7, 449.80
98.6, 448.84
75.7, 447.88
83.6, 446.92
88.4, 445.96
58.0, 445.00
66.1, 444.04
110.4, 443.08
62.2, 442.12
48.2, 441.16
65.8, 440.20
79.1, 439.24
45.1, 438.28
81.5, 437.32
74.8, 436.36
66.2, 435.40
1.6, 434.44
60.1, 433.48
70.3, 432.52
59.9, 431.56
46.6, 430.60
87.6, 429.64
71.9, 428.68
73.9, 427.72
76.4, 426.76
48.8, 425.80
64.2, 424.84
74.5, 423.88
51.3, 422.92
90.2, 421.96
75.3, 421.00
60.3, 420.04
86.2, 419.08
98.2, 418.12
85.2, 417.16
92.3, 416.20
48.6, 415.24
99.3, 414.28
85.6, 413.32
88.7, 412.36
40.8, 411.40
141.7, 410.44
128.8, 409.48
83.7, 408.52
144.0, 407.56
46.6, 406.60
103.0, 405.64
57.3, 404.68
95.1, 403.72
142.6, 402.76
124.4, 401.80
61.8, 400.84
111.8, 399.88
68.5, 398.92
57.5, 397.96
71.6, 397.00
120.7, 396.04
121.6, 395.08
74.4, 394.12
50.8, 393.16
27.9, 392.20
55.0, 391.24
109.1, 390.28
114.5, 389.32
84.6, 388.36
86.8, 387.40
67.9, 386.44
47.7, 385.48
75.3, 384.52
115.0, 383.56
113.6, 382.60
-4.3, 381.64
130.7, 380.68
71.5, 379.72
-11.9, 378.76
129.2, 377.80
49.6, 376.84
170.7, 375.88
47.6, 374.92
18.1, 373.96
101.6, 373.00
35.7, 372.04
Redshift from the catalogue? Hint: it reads 0.55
